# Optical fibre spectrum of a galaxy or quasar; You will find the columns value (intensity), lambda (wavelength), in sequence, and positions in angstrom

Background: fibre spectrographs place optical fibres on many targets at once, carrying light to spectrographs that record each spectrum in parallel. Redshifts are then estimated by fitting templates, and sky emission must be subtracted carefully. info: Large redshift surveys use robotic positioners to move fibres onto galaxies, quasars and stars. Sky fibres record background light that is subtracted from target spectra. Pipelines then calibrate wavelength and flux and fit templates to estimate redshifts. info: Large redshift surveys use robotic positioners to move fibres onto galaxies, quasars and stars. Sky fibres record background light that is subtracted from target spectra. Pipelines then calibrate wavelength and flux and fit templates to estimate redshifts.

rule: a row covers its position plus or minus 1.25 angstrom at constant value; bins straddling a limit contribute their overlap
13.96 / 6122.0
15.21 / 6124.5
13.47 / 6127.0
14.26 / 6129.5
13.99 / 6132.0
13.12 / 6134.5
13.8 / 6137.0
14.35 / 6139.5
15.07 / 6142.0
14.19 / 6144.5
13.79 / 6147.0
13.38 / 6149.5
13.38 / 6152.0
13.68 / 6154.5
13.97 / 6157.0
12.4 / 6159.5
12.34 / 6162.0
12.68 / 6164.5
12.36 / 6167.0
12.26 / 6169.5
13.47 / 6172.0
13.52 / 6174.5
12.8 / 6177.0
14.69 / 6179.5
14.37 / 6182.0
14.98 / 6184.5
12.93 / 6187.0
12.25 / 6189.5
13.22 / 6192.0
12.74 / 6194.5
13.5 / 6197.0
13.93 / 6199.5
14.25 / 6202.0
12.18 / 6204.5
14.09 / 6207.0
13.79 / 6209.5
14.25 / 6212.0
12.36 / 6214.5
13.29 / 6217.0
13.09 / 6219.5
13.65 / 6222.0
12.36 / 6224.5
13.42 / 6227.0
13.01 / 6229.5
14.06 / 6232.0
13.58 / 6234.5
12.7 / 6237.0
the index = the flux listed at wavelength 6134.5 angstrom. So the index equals 13.12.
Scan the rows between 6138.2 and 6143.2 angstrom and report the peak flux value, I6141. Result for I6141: 15.07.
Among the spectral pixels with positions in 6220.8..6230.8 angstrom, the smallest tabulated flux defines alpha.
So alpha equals 12.36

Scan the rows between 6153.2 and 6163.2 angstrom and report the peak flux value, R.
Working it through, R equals 13.97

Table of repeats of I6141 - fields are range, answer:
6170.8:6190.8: 14.98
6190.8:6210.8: 14.25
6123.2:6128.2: 15.21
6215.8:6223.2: 13.65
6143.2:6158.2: 14.19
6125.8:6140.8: 14.35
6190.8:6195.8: 13.22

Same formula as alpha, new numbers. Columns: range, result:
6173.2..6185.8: 12.8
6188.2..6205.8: 12.18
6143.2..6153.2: 13.38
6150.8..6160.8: 12.4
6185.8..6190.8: 12.25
